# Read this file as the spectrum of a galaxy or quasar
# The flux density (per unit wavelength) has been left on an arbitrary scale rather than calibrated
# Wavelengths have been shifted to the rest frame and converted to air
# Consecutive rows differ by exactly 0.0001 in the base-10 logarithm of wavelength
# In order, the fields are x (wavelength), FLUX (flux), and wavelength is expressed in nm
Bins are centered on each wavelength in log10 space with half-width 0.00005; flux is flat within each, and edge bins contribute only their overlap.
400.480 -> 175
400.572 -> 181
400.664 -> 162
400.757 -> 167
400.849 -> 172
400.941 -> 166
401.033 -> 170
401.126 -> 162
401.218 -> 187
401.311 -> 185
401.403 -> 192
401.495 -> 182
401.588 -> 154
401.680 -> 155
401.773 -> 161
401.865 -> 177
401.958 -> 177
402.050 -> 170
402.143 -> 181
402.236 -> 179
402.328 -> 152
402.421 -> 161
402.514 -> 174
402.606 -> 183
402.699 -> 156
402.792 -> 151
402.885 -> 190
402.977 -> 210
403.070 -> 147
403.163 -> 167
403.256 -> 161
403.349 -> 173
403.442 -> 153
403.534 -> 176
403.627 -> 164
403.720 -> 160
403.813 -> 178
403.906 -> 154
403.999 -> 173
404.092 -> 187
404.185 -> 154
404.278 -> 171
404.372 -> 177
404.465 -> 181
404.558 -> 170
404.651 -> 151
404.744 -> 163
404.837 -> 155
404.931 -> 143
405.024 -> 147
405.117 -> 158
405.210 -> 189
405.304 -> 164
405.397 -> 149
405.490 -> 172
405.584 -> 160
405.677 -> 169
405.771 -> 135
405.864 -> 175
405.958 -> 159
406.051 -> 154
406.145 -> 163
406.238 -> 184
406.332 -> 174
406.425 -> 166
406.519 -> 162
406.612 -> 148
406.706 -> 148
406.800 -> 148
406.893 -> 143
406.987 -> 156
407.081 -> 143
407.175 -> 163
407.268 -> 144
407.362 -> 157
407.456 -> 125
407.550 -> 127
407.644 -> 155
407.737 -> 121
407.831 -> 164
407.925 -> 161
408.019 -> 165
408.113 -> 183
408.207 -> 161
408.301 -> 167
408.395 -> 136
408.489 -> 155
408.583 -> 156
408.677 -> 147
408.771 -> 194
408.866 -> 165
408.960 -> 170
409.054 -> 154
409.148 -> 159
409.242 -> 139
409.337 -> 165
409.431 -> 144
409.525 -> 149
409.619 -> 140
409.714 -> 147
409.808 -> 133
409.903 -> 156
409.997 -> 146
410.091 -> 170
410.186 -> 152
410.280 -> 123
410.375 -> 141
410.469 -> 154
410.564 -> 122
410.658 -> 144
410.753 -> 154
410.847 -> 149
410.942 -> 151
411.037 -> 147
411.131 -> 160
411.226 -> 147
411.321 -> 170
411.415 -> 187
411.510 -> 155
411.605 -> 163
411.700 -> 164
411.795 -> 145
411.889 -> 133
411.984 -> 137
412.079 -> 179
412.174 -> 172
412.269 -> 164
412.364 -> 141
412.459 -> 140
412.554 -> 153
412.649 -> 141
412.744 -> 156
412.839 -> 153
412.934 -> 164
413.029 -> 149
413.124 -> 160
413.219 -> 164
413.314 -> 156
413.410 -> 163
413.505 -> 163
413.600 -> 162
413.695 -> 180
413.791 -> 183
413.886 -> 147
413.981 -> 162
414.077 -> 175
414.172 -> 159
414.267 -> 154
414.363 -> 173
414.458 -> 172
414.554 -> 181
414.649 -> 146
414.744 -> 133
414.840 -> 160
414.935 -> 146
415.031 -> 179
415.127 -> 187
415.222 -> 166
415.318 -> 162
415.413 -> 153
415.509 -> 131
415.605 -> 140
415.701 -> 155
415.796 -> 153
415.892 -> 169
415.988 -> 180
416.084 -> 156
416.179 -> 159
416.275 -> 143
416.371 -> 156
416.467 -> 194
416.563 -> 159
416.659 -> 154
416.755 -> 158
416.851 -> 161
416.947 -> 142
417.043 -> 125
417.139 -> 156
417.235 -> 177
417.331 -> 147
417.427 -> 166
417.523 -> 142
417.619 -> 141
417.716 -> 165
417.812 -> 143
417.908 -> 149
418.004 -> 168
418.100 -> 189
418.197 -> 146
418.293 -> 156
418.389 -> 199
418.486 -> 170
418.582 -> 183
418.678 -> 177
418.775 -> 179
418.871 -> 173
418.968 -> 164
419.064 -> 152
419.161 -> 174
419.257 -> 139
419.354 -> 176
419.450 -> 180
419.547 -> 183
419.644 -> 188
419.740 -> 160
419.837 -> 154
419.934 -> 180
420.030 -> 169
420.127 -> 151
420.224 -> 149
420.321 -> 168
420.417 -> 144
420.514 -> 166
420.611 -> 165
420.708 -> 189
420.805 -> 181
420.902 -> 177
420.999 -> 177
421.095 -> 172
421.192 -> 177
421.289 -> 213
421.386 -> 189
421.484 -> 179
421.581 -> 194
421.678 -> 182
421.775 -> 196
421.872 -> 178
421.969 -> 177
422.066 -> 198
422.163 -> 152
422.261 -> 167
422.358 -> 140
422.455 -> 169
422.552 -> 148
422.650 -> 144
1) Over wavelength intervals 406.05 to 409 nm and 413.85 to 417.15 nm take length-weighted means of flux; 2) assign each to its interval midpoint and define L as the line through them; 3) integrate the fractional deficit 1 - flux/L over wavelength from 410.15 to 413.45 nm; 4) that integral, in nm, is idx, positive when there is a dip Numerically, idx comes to 0.10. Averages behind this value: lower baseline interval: 156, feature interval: 153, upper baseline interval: 159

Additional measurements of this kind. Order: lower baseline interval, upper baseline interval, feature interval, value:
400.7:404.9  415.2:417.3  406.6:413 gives 0.40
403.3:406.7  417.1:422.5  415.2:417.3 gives 0.15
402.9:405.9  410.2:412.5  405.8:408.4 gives 0.07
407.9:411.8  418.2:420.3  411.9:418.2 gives 0.15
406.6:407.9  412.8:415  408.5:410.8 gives 0.01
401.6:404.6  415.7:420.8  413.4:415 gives 0.02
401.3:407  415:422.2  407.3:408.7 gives 0.12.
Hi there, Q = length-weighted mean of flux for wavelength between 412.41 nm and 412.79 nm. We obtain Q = 147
